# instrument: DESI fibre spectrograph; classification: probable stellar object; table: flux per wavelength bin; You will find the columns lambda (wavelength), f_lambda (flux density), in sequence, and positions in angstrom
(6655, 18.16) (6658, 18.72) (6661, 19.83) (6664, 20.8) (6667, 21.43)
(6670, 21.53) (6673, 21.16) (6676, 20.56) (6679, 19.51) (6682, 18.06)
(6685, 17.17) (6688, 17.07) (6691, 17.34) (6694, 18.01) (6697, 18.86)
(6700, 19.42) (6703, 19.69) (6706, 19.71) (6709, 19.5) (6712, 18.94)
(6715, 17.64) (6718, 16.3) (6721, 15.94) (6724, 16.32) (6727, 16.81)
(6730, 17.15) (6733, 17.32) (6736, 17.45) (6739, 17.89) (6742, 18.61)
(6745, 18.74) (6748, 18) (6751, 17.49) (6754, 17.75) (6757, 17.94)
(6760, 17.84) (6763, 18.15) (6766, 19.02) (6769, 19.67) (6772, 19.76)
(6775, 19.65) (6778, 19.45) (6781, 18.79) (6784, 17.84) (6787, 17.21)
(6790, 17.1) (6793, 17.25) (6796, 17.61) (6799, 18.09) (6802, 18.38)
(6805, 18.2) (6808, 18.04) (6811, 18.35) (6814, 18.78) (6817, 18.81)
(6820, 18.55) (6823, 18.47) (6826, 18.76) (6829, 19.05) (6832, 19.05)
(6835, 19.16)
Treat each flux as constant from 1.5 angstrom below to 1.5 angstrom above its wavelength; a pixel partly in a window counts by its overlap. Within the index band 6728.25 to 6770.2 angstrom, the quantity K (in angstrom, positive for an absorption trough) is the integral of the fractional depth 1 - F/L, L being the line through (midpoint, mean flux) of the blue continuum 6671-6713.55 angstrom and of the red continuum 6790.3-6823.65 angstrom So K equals 1.2 angstrom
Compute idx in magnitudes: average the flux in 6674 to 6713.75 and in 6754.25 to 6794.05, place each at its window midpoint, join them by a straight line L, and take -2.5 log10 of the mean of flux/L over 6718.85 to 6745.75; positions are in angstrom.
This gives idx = 0.08 mag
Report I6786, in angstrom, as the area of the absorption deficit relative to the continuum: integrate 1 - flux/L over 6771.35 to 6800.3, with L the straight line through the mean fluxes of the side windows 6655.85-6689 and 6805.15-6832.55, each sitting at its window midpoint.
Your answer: 0.9 angstrom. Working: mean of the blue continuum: 19.6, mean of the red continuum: 18.6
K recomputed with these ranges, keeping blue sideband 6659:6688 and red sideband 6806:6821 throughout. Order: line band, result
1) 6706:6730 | 2.38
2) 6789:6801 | 0.71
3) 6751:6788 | 0.68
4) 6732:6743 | 0.81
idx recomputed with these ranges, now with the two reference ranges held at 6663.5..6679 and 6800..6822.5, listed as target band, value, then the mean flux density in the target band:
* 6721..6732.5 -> 0.19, 16.7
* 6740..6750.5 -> 0.07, 18.3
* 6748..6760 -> 0.10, 17.8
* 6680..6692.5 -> 0.18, 17.5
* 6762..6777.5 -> -0.01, 19.3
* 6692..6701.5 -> 0.10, 18.7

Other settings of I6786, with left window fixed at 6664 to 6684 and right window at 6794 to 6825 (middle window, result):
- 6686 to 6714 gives 1.8 angstrom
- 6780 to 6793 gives 0.7 angstrom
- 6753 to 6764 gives 0.7 angstrom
